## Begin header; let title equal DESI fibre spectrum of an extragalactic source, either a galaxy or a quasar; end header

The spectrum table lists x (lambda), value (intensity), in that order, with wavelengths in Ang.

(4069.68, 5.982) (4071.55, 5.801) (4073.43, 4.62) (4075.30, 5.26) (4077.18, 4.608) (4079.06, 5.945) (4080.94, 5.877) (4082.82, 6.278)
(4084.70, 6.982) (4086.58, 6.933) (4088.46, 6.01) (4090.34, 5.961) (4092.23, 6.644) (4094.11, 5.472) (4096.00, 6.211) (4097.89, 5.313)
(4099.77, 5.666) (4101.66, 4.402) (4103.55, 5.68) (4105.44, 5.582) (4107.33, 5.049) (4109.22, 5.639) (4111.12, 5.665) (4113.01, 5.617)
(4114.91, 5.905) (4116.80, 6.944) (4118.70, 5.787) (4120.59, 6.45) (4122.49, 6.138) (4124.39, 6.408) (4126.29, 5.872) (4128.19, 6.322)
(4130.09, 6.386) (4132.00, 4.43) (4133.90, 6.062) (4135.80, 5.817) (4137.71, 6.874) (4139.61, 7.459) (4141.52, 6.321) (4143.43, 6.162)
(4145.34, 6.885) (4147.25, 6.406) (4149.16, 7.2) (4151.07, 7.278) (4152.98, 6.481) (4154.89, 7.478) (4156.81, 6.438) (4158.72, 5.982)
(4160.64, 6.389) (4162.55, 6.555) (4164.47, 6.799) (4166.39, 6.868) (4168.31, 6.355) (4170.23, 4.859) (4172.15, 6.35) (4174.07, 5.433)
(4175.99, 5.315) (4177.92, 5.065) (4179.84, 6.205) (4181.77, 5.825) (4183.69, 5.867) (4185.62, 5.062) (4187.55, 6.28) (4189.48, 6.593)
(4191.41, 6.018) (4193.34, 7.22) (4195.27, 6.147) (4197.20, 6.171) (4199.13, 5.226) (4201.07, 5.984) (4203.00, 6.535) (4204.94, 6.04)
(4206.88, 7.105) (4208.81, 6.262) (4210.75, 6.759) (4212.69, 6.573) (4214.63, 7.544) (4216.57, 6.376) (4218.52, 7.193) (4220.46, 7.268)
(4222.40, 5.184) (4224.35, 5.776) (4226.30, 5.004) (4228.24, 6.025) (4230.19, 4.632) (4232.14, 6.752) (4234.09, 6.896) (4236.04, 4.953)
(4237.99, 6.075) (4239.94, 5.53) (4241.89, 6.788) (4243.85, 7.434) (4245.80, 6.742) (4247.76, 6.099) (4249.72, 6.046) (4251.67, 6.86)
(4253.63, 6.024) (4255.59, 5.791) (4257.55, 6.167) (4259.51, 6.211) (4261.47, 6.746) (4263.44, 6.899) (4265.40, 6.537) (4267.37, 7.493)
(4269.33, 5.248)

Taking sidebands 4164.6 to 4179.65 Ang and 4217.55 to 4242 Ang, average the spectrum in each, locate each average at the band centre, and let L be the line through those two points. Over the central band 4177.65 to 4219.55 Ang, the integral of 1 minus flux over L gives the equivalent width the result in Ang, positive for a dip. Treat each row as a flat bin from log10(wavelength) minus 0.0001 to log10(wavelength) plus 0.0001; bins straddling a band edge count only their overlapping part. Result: -2.8 Ang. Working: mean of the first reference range 5.83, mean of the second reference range 5.98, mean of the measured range 6.3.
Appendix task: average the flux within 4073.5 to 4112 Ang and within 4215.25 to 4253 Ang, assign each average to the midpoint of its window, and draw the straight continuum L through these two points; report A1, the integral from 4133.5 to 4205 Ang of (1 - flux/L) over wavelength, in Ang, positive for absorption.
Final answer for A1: -3.4 Ang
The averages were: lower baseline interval 5.73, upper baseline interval 6.2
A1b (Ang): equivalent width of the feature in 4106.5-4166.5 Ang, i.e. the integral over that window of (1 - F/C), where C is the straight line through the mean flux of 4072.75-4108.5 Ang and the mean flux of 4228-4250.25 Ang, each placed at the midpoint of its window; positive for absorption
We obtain -4.6 Ang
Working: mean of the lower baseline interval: 5.72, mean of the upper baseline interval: 6.17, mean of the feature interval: 6.31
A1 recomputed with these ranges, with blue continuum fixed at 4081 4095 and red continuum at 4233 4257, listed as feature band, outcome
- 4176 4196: 0.9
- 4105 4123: 1.2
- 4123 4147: 0.2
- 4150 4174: -0.6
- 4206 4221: -1.4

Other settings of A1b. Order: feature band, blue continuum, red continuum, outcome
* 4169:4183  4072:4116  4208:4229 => 1.2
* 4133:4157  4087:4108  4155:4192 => -3.2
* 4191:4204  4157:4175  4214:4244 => 0.0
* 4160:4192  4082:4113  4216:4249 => 0.2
